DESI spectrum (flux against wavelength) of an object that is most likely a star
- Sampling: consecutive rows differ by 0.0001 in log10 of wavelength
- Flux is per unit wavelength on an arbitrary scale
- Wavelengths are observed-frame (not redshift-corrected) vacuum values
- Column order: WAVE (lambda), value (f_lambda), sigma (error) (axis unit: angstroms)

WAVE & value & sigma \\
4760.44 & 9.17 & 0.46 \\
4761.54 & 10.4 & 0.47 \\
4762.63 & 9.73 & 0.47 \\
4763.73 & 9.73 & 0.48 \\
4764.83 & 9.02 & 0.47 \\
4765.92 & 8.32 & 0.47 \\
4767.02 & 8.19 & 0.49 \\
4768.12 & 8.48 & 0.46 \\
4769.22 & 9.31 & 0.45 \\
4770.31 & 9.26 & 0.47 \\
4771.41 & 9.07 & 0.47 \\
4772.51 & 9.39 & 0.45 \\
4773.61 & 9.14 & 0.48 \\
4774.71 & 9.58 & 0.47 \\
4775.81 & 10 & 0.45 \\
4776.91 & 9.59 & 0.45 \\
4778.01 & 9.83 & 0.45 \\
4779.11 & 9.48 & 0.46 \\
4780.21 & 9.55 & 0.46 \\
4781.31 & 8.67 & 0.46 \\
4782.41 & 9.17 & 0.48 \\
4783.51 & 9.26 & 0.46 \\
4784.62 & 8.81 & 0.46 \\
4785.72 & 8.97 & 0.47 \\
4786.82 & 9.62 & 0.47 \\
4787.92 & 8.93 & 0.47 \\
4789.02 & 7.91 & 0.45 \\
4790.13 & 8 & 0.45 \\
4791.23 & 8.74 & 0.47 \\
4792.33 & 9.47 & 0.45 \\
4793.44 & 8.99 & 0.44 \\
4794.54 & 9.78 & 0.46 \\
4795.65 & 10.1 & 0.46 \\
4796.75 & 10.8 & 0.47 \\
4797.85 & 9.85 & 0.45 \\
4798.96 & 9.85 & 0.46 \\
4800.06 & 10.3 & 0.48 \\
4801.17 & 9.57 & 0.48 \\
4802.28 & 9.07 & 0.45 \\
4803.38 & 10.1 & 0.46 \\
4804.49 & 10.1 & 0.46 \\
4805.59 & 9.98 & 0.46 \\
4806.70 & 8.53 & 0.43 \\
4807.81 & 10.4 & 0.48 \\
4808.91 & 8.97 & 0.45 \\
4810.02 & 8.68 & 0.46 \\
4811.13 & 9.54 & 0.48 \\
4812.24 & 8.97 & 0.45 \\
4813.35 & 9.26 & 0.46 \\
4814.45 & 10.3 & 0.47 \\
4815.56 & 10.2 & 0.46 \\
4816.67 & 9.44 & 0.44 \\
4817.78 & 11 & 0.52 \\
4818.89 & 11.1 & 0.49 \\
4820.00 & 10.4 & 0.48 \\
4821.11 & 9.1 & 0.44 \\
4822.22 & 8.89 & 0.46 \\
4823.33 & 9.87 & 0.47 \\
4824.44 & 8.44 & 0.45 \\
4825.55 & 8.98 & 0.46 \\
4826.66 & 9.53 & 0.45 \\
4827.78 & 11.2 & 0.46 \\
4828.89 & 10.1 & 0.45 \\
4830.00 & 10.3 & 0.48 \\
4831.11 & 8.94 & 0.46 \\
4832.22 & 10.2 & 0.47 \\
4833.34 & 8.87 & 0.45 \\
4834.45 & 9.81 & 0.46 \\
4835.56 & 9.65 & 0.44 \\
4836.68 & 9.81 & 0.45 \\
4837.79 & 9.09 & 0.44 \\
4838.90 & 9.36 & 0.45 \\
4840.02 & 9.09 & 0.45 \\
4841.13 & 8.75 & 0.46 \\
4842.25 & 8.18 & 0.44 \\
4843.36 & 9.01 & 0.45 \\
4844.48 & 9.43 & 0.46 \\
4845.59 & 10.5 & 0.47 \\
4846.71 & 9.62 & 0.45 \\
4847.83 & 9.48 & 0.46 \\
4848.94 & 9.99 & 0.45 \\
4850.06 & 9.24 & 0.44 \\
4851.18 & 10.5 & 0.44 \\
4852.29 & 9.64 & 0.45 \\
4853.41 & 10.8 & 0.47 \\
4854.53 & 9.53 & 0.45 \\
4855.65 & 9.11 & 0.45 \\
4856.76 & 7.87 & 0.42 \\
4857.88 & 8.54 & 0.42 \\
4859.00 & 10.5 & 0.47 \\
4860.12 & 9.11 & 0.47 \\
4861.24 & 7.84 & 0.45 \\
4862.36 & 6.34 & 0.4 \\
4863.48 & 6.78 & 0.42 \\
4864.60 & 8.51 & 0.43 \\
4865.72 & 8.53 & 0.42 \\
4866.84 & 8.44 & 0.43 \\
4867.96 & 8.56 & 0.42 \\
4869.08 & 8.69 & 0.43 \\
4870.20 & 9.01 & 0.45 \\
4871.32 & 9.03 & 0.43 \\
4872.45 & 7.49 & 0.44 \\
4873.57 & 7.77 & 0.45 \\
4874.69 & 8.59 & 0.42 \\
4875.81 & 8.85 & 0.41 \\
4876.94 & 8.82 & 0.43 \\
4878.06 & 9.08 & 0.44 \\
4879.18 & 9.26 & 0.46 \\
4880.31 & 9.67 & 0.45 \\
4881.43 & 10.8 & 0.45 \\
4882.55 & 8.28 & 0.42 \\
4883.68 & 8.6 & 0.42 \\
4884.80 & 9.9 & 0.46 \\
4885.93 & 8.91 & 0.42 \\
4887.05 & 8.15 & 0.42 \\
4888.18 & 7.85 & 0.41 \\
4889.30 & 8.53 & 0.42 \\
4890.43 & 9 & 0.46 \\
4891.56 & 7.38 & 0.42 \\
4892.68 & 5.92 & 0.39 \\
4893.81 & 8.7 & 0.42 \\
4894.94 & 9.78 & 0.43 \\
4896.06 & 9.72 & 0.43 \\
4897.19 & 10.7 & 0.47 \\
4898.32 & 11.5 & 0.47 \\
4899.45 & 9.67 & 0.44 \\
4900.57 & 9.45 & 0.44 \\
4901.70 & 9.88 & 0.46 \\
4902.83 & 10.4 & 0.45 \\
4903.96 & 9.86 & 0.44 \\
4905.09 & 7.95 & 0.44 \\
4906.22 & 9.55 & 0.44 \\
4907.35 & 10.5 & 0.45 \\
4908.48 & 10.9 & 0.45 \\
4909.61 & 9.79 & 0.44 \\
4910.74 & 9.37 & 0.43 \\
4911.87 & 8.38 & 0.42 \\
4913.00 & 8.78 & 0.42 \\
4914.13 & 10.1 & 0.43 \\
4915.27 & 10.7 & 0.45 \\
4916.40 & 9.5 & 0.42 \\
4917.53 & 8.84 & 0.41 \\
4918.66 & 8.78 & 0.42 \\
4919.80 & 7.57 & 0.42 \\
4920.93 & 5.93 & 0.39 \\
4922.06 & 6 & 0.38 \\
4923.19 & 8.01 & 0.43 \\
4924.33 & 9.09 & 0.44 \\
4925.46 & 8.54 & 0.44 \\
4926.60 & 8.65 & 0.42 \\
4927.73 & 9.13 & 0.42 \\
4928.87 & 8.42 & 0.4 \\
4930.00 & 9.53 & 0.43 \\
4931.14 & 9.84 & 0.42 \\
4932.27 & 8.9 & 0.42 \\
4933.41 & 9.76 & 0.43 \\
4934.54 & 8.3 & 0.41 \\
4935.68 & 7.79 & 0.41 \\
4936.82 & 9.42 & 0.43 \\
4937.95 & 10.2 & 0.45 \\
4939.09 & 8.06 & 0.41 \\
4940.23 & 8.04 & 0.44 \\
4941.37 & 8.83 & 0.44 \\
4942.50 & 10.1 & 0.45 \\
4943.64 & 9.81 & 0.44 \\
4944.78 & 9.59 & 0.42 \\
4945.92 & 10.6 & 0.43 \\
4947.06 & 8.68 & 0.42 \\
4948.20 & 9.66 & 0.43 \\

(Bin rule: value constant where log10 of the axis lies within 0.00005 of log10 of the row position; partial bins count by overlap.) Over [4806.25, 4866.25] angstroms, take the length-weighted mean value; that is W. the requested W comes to 9.37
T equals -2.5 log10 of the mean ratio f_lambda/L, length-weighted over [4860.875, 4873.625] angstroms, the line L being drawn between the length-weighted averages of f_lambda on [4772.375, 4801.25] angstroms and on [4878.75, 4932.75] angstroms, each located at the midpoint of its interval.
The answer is 0.13 mag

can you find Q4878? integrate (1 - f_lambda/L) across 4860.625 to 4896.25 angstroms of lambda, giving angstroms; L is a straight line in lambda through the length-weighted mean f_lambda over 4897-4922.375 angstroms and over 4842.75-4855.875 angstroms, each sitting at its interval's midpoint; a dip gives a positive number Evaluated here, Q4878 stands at 3.8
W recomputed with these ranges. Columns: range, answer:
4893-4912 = 9.75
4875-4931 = 9.04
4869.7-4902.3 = 8.98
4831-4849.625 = 9.41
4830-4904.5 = 9.08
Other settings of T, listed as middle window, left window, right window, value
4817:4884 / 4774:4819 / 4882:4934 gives 0.007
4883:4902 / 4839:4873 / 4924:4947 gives 0.000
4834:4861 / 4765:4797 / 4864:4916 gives -0.033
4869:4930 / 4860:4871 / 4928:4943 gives -0.049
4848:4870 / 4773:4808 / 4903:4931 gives 0.034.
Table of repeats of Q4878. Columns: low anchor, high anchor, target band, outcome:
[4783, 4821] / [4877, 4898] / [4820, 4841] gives -0.39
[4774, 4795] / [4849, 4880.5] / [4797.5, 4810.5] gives -0.77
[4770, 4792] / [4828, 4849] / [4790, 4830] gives -1.52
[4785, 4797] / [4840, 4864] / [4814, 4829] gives -1.25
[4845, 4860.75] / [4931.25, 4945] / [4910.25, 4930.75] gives 1.23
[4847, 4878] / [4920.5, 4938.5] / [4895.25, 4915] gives -2.55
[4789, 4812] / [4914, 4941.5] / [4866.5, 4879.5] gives 0.59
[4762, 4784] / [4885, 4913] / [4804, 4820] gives -0.91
